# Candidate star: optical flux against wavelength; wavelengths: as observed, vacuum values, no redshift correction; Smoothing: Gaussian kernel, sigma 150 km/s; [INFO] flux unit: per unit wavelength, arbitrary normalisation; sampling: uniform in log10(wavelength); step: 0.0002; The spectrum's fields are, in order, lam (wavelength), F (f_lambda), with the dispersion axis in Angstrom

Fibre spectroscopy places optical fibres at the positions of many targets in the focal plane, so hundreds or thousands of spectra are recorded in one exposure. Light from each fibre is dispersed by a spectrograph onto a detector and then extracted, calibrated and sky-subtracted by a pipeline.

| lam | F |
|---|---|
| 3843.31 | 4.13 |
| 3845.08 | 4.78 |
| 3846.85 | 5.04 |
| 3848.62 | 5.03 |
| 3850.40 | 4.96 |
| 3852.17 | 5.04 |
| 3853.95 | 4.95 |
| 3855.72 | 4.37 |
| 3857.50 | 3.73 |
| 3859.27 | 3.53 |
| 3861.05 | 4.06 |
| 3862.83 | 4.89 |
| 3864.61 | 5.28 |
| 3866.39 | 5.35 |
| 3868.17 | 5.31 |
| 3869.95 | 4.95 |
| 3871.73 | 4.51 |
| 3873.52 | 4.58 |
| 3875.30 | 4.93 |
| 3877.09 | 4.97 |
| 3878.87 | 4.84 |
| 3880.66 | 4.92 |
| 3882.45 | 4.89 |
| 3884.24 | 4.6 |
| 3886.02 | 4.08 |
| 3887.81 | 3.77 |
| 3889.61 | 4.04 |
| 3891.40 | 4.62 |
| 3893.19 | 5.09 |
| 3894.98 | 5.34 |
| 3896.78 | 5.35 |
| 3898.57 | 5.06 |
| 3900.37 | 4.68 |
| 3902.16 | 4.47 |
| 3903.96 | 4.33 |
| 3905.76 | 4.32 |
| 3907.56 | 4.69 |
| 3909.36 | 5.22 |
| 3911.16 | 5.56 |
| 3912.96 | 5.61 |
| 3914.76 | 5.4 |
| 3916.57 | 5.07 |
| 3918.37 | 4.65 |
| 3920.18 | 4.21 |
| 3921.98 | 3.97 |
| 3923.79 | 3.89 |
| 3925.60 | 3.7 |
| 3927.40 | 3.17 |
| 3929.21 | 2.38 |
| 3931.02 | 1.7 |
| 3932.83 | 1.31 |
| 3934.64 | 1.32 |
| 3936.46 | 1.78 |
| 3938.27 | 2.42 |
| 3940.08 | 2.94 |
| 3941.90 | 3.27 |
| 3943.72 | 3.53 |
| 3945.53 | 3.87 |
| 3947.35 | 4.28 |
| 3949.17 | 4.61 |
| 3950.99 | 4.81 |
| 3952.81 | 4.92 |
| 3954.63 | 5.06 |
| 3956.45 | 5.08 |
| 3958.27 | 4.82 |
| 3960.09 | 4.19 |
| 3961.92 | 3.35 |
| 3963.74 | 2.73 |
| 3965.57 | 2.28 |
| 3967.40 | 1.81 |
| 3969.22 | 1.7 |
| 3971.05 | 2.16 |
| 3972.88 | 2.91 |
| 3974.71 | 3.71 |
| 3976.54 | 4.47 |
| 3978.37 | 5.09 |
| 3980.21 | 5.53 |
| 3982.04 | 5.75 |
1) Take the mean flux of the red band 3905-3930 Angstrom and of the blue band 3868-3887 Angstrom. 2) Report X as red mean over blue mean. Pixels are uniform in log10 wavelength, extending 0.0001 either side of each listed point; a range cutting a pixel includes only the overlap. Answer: 0.9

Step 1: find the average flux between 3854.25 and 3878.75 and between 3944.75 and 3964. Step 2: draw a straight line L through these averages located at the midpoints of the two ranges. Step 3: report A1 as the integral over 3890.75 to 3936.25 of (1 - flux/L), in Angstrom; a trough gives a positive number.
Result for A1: 3.7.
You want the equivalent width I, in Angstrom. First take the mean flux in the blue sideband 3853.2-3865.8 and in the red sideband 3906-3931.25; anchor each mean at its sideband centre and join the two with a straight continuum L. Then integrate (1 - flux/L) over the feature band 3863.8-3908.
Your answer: -4.0 Angstrom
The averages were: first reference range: 4.42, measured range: 4.76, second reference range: 4.3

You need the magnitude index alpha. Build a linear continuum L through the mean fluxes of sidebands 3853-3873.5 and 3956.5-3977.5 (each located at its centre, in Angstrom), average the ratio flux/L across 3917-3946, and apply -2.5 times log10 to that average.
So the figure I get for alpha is 0.22 mag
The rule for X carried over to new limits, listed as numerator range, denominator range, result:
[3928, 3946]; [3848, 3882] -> 0.51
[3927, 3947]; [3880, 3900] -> 0.54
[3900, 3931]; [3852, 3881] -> 0.92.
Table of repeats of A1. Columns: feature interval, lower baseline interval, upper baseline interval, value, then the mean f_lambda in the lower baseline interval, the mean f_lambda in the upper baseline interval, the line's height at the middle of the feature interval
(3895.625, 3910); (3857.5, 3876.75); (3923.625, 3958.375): -2.4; 4.7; 3.4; 4.07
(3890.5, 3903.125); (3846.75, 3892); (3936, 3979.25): -1.8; 4.66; 3.59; 4.33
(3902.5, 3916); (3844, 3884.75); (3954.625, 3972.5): -3.1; 4.76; 3.22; 4.06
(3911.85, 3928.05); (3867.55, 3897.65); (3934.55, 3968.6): -1.3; 4.75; 3.57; 4.11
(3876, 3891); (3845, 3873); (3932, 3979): -0.4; 4.73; 3.39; 4.39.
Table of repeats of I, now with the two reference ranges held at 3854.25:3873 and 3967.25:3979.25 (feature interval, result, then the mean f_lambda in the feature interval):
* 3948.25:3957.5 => -3.8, 4.9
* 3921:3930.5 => 1.1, 3.36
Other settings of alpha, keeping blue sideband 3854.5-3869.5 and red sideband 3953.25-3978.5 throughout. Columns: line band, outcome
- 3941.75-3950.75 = -0.09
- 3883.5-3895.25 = -0.04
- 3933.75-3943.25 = 0.49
